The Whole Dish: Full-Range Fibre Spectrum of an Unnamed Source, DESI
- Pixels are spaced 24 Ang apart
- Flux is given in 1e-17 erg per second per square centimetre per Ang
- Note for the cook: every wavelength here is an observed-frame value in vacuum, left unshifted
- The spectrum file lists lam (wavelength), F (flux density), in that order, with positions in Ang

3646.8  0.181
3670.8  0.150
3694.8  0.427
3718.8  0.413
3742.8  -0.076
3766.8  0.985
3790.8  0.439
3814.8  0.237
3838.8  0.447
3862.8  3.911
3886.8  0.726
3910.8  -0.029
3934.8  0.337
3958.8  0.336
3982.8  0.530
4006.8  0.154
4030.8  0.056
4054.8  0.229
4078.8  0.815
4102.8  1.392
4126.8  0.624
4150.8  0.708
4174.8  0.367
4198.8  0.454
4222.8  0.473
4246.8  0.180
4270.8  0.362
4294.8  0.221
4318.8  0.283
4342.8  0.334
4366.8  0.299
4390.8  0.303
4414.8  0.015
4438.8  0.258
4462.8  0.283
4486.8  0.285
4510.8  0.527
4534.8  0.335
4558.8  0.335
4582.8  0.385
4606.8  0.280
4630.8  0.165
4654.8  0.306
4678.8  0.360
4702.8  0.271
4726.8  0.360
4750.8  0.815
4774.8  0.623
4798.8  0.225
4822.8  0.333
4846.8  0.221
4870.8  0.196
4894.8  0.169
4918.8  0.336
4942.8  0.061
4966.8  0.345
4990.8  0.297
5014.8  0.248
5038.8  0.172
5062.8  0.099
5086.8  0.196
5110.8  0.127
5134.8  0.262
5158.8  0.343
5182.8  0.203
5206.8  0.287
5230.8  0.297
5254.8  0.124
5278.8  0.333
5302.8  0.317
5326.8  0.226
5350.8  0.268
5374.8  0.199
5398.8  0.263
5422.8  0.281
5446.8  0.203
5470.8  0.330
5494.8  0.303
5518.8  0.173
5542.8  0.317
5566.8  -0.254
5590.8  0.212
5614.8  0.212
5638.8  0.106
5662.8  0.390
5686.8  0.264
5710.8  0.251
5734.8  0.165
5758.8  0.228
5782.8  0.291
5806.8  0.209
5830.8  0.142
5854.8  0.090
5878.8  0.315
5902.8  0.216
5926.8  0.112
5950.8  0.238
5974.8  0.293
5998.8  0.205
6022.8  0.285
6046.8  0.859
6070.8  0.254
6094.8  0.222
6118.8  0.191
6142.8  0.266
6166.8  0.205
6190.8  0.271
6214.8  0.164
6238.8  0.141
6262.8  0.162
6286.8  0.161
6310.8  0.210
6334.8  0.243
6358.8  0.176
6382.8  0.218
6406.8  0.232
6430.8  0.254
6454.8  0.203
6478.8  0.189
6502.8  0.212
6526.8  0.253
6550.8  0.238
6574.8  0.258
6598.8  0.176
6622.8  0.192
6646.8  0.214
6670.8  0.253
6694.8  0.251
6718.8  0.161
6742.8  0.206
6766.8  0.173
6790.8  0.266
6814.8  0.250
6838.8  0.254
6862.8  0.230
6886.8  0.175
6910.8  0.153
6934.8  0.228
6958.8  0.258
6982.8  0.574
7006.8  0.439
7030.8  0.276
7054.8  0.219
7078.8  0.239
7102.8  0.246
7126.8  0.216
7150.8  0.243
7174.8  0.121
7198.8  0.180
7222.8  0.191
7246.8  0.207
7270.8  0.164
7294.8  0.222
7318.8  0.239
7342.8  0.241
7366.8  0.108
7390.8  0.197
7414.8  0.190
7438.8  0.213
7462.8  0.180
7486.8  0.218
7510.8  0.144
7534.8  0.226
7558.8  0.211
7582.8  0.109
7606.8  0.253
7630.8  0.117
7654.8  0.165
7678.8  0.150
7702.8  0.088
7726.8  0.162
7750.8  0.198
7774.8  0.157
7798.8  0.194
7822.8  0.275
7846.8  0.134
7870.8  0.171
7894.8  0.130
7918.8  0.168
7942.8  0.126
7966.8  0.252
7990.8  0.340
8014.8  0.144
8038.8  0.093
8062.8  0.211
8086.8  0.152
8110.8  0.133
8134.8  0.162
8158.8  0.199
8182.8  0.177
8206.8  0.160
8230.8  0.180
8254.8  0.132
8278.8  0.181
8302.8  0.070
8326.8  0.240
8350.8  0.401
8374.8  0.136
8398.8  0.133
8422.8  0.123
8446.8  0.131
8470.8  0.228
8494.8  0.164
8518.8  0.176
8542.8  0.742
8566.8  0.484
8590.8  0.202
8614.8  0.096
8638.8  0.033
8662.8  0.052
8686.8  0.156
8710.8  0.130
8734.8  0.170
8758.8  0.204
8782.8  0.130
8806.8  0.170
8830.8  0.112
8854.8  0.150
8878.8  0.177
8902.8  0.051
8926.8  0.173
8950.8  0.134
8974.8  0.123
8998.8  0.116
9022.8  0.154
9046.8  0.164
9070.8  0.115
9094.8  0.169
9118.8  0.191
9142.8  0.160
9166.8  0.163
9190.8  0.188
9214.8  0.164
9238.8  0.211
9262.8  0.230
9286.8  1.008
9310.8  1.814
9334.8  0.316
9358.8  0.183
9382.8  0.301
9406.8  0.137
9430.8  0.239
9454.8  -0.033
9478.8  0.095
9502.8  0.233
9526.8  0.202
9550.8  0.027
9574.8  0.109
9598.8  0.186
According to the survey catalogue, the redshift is 1.495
